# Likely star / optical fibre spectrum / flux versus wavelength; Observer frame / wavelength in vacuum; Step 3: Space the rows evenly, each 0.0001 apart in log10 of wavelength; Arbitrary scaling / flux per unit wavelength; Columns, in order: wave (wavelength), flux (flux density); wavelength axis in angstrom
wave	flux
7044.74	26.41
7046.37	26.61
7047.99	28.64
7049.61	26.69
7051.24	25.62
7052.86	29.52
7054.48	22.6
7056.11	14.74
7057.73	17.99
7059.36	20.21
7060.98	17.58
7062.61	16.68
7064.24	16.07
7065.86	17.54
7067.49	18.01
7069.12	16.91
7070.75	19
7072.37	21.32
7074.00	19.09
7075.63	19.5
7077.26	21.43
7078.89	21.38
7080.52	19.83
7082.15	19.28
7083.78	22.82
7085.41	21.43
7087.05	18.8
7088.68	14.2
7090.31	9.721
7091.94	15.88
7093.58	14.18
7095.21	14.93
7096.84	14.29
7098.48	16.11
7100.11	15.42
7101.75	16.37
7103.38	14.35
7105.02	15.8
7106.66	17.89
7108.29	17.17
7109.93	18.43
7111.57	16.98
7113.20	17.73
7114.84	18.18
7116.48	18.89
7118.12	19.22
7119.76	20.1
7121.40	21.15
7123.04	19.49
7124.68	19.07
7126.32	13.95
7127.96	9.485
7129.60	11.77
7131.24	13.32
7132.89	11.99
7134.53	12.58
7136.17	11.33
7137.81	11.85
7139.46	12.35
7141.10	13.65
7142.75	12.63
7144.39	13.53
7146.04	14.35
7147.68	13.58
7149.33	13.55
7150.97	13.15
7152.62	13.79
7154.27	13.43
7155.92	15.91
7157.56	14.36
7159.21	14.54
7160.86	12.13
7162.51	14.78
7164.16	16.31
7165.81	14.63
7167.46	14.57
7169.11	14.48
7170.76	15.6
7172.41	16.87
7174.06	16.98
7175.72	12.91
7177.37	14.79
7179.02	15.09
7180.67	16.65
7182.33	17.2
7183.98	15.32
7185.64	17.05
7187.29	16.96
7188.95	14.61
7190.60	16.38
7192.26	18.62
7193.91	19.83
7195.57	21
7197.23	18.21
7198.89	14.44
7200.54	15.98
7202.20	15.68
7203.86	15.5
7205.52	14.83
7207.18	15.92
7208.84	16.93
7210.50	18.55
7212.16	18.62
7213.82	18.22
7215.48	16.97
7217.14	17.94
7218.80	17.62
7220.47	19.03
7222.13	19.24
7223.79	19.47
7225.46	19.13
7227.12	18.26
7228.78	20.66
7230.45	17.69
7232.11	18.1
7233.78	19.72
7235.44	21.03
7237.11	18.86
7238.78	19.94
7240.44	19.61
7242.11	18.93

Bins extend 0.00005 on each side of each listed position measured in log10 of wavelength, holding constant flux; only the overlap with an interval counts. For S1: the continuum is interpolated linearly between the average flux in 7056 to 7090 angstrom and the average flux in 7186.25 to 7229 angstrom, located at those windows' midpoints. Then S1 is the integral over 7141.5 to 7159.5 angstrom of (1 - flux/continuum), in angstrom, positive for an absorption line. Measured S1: 4.2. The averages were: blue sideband 18.7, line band 13.9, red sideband 17.6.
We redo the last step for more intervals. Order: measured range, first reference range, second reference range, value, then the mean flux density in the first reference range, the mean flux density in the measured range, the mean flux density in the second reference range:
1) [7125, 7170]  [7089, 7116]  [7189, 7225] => 8.4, 15.9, 13.5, 17.5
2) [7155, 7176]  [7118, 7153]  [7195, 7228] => 0.8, 14.3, 15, 17.6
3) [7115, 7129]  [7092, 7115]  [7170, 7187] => -1.3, 16.2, 17.6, 15.9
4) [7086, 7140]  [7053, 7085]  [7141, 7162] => 2.5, 19.3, 15.6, 13.8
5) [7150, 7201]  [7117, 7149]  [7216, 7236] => 2.7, 14.5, 15.7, 18.9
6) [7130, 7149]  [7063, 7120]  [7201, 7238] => 5.3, 17.6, 12.8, 18.1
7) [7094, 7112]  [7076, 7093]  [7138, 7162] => 1.0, 18.4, 16.1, 13.6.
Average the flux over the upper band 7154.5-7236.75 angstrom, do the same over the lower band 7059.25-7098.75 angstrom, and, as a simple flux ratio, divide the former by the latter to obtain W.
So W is 0.9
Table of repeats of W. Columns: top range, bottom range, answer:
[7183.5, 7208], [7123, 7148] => 1.26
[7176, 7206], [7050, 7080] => 0.83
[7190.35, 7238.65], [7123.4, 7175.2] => 1.30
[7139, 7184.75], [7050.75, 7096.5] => 0.78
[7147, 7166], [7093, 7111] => 0.89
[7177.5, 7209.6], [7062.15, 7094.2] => 0.91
